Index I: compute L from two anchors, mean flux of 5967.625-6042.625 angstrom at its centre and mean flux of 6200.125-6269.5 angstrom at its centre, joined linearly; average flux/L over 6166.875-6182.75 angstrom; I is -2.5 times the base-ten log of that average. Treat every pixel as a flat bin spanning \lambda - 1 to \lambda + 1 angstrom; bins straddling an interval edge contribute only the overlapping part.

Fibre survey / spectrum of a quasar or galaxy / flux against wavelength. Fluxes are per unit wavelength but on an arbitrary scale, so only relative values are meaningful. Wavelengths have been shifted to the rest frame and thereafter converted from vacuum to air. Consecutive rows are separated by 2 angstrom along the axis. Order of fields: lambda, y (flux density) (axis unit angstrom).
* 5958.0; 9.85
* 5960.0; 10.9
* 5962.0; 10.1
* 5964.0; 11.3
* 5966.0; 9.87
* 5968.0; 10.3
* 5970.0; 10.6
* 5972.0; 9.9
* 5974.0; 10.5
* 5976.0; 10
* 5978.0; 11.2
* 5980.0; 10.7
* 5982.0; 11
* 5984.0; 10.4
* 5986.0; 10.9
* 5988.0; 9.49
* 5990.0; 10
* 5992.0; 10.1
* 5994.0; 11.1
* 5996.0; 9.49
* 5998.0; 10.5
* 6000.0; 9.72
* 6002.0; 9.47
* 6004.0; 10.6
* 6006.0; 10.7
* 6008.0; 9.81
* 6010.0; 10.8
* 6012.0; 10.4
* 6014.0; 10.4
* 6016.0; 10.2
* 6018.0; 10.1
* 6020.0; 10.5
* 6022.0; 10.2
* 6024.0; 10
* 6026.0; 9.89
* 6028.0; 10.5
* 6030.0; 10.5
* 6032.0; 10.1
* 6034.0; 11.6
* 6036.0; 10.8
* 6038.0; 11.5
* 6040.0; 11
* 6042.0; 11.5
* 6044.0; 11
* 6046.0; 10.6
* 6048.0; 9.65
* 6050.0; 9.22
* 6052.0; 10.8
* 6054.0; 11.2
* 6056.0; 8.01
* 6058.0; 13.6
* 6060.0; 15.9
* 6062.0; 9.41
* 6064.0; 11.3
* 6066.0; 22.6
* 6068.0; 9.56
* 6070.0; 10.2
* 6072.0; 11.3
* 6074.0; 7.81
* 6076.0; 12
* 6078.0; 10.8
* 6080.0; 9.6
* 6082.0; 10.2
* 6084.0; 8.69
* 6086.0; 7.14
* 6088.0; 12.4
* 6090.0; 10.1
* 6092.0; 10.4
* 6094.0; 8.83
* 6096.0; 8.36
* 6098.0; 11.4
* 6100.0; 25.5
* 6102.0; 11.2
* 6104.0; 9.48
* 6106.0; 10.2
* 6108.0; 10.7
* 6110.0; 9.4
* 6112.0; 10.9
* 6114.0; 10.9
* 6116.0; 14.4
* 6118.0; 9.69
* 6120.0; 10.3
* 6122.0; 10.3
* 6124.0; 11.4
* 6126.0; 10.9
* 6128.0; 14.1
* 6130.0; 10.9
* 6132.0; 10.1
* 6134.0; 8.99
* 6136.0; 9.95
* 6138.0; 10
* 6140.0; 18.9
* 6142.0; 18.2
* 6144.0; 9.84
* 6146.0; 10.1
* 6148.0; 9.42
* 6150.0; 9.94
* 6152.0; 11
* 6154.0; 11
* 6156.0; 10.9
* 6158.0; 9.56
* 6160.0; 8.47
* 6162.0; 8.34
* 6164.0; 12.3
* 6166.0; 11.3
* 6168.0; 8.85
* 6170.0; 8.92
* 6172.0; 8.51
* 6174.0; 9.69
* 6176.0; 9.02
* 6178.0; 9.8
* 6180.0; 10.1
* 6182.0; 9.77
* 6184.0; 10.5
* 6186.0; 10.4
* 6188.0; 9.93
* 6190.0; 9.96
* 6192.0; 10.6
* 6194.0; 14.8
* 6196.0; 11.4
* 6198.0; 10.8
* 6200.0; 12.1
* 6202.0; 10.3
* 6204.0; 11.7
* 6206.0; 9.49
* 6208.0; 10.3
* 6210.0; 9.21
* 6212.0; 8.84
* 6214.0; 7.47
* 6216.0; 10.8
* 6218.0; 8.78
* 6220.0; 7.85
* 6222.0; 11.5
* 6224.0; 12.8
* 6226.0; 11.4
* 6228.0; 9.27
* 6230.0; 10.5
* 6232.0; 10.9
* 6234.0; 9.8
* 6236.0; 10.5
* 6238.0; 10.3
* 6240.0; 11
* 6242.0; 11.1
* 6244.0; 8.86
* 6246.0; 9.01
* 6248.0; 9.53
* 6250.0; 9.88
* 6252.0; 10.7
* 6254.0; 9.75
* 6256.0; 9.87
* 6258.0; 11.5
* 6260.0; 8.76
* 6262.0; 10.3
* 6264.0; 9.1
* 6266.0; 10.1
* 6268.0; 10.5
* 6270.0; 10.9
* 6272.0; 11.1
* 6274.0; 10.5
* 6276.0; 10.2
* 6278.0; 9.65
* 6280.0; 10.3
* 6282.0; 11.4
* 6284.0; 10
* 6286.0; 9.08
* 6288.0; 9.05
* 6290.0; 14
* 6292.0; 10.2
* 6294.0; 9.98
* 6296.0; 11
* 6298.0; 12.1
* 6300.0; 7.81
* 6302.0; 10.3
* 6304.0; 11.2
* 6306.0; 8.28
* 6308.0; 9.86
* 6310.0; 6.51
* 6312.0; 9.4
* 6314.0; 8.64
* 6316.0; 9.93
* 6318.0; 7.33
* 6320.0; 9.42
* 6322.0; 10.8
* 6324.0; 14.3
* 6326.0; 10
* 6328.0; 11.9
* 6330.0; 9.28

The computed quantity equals 0.09 mag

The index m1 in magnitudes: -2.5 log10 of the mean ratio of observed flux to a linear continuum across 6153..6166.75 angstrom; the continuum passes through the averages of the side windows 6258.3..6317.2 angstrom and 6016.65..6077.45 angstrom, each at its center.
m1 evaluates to 0.03 mag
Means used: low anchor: 11.1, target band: 10.2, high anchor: 10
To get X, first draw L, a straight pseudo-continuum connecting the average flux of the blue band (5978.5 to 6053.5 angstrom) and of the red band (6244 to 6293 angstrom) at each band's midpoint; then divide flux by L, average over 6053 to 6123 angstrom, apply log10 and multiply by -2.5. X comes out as -0.09 mag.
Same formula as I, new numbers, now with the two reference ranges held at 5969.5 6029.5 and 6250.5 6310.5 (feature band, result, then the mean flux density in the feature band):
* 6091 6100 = -0.12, 11.5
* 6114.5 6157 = -0.12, 11.4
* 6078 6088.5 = 0.07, 9.59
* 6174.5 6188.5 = 0.03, 9.92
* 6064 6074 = -0.23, 12.6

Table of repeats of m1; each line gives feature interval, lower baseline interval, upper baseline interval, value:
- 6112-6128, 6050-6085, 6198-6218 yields -0.05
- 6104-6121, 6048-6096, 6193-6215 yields 0.00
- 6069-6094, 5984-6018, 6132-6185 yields 0.04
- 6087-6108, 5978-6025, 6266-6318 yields -0.15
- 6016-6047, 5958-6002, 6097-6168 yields 0.01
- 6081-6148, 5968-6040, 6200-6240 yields -0.10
